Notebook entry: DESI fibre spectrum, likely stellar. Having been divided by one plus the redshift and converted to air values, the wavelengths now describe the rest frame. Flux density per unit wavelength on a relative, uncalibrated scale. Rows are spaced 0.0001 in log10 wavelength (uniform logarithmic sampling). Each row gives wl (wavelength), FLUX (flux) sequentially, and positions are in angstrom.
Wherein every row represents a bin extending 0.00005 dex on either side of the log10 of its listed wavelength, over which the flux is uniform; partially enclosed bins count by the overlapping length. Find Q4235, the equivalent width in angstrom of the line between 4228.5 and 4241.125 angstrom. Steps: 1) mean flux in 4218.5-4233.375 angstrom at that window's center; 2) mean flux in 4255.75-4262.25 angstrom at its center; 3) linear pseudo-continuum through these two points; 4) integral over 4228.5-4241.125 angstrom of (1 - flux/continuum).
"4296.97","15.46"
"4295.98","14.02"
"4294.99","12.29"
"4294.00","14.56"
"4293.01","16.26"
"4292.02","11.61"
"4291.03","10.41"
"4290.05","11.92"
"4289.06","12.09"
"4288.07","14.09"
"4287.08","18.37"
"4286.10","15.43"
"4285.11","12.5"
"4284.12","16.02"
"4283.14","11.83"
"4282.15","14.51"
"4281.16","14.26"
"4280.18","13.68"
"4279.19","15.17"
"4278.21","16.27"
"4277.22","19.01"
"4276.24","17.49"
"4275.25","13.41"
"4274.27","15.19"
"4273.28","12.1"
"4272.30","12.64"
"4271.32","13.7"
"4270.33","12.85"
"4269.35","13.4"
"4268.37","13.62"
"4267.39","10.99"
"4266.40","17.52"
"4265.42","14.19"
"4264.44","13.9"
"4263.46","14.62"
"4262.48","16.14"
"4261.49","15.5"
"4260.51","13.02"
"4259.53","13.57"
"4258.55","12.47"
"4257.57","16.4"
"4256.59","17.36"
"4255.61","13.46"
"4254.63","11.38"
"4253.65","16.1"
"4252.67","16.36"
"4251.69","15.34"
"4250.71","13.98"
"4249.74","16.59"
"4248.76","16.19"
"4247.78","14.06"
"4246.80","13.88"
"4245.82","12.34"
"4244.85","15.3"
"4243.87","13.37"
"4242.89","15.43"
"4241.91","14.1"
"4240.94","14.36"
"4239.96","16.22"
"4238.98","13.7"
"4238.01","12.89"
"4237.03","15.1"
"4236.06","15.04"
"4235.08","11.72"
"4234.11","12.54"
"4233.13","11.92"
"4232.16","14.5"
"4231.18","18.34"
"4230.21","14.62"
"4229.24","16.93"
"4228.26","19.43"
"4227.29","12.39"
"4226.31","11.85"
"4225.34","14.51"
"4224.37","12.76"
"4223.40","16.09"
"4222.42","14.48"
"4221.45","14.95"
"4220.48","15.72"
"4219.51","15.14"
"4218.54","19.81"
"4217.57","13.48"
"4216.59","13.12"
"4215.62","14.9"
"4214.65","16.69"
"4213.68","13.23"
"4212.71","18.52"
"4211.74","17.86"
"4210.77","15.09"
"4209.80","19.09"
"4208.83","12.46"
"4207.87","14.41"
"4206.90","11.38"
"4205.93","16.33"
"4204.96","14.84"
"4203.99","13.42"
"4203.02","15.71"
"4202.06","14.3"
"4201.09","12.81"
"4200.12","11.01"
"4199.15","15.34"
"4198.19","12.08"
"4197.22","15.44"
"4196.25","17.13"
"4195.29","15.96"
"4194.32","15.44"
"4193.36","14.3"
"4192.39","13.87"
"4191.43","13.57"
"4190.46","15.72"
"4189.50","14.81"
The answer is 0.4 angstrom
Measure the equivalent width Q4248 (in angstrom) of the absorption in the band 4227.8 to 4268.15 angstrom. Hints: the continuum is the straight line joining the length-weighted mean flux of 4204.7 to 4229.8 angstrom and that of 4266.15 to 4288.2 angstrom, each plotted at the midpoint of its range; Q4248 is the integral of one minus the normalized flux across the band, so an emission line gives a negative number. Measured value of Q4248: 0.5 angstrom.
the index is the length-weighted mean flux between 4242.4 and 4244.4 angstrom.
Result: 14.4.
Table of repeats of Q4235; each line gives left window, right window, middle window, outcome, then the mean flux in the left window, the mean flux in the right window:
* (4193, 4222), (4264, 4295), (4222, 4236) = 0.3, 15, 14.1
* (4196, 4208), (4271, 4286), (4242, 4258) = -0.5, 14.1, 14.6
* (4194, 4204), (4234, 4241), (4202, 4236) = -1.7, 14.5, 14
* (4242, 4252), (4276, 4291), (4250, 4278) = 0.2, 14.6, 14.7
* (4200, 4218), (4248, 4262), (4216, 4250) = 0.3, 14.7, 14.8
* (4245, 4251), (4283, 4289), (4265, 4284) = 0.4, 14.6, 14.7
